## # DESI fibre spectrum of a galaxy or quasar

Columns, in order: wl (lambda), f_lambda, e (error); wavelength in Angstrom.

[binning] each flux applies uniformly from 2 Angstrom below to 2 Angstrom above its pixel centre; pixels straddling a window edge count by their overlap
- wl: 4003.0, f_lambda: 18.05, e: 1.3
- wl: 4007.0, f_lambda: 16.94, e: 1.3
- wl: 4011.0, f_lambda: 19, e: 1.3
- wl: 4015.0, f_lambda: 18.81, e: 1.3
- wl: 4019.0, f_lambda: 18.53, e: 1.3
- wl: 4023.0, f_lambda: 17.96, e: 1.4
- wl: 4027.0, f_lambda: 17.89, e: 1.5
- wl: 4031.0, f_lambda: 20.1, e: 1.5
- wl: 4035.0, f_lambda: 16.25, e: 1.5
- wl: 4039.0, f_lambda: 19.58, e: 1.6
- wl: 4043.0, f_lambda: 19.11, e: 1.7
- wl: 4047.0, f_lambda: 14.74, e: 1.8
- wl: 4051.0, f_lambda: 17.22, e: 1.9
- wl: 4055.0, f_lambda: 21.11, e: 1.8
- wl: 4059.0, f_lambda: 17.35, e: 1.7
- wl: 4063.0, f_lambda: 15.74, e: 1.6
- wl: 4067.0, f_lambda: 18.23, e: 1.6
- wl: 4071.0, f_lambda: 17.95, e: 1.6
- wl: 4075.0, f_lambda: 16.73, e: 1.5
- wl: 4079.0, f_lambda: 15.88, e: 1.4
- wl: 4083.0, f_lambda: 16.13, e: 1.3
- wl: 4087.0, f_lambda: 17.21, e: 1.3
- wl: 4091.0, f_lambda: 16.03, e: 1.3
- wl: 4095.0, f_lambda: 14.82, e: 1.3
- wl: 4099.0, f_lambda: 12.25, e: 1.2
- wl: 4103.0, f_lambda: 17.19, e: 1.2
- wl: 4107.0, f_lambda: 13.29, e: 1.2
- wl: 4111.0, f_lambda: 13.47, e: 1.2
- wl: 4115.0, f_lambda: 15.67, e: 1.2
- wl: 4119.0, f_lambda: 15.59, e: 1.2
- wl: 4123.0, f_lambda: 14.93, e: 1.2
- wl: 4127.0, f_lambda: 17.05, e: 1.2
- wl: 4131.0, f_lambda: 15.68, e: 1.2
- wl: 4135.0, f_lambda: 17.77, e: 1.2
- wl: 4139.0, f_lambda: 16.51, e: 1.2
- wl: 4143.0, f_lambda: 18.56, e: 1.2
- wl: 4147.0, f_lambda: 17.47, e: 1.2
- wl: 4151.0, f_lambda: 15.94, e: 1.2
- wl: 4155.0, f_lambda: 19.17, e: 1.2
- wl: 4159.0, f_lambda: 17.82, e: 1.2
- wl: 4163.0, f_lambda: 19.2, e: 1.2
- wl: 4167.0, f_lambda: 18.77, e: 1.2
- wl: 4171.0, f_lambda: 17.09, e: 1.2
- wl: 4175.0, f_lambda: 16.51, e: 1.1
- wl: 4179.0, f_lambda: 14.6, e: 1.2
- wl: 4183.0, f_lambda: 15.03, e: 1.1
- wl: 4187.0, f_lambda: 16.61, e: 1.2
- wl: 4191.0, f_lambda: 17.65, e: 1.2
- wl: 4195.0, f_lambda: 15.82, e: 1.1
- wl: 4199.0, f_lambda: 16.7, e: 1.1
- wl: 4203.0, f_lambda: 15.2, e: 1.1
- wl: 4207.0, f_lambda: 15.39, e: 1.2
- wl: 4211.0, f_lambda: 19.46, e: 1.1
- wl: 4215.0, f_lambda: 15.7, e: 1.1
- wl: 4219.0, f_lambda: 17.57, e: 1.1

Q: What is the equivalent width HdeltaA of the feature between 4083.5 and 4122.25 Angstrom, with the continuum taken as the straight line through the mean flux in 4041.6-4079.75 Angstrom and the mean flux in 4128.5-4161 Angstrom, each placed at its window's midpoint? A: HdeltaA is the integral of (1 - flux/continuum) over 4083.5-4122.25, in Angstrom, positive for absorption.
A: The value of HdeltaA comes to 5.1 Angstrom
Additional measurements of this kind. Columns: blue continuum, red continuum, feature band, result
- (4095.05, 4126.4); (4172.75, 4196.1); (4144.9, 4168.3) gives -3.7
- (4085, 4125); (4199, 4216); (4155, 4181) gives -2.5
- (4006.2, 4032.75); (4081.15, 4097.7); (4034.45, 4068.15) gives -0.9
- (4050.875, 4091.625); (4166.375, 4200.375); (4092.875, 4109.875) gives 2.7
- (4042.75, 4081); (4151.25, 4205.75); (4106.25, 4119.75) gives 2.1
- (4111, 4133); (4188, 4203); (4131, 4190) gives -4.1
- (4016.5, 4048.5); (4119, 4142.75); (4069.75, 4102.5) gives 2.5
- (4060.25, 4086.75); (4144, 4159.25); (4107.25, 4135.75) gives 3.0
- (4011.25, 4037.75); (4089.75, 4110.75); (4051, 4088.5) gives -3.0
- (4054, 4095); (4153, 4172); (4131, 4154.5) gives 1.2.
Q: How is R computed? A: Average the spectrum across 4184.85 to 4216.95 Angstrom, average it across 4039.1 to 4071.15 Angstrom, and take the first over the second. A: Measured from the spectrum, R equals 0.93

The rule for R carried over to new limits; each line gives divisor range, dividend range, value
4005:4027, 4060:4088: 0.92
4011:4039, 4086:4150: 0.86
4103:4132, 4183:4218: 1.08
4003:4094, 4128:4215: 0.96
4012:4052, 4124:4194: 0.95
